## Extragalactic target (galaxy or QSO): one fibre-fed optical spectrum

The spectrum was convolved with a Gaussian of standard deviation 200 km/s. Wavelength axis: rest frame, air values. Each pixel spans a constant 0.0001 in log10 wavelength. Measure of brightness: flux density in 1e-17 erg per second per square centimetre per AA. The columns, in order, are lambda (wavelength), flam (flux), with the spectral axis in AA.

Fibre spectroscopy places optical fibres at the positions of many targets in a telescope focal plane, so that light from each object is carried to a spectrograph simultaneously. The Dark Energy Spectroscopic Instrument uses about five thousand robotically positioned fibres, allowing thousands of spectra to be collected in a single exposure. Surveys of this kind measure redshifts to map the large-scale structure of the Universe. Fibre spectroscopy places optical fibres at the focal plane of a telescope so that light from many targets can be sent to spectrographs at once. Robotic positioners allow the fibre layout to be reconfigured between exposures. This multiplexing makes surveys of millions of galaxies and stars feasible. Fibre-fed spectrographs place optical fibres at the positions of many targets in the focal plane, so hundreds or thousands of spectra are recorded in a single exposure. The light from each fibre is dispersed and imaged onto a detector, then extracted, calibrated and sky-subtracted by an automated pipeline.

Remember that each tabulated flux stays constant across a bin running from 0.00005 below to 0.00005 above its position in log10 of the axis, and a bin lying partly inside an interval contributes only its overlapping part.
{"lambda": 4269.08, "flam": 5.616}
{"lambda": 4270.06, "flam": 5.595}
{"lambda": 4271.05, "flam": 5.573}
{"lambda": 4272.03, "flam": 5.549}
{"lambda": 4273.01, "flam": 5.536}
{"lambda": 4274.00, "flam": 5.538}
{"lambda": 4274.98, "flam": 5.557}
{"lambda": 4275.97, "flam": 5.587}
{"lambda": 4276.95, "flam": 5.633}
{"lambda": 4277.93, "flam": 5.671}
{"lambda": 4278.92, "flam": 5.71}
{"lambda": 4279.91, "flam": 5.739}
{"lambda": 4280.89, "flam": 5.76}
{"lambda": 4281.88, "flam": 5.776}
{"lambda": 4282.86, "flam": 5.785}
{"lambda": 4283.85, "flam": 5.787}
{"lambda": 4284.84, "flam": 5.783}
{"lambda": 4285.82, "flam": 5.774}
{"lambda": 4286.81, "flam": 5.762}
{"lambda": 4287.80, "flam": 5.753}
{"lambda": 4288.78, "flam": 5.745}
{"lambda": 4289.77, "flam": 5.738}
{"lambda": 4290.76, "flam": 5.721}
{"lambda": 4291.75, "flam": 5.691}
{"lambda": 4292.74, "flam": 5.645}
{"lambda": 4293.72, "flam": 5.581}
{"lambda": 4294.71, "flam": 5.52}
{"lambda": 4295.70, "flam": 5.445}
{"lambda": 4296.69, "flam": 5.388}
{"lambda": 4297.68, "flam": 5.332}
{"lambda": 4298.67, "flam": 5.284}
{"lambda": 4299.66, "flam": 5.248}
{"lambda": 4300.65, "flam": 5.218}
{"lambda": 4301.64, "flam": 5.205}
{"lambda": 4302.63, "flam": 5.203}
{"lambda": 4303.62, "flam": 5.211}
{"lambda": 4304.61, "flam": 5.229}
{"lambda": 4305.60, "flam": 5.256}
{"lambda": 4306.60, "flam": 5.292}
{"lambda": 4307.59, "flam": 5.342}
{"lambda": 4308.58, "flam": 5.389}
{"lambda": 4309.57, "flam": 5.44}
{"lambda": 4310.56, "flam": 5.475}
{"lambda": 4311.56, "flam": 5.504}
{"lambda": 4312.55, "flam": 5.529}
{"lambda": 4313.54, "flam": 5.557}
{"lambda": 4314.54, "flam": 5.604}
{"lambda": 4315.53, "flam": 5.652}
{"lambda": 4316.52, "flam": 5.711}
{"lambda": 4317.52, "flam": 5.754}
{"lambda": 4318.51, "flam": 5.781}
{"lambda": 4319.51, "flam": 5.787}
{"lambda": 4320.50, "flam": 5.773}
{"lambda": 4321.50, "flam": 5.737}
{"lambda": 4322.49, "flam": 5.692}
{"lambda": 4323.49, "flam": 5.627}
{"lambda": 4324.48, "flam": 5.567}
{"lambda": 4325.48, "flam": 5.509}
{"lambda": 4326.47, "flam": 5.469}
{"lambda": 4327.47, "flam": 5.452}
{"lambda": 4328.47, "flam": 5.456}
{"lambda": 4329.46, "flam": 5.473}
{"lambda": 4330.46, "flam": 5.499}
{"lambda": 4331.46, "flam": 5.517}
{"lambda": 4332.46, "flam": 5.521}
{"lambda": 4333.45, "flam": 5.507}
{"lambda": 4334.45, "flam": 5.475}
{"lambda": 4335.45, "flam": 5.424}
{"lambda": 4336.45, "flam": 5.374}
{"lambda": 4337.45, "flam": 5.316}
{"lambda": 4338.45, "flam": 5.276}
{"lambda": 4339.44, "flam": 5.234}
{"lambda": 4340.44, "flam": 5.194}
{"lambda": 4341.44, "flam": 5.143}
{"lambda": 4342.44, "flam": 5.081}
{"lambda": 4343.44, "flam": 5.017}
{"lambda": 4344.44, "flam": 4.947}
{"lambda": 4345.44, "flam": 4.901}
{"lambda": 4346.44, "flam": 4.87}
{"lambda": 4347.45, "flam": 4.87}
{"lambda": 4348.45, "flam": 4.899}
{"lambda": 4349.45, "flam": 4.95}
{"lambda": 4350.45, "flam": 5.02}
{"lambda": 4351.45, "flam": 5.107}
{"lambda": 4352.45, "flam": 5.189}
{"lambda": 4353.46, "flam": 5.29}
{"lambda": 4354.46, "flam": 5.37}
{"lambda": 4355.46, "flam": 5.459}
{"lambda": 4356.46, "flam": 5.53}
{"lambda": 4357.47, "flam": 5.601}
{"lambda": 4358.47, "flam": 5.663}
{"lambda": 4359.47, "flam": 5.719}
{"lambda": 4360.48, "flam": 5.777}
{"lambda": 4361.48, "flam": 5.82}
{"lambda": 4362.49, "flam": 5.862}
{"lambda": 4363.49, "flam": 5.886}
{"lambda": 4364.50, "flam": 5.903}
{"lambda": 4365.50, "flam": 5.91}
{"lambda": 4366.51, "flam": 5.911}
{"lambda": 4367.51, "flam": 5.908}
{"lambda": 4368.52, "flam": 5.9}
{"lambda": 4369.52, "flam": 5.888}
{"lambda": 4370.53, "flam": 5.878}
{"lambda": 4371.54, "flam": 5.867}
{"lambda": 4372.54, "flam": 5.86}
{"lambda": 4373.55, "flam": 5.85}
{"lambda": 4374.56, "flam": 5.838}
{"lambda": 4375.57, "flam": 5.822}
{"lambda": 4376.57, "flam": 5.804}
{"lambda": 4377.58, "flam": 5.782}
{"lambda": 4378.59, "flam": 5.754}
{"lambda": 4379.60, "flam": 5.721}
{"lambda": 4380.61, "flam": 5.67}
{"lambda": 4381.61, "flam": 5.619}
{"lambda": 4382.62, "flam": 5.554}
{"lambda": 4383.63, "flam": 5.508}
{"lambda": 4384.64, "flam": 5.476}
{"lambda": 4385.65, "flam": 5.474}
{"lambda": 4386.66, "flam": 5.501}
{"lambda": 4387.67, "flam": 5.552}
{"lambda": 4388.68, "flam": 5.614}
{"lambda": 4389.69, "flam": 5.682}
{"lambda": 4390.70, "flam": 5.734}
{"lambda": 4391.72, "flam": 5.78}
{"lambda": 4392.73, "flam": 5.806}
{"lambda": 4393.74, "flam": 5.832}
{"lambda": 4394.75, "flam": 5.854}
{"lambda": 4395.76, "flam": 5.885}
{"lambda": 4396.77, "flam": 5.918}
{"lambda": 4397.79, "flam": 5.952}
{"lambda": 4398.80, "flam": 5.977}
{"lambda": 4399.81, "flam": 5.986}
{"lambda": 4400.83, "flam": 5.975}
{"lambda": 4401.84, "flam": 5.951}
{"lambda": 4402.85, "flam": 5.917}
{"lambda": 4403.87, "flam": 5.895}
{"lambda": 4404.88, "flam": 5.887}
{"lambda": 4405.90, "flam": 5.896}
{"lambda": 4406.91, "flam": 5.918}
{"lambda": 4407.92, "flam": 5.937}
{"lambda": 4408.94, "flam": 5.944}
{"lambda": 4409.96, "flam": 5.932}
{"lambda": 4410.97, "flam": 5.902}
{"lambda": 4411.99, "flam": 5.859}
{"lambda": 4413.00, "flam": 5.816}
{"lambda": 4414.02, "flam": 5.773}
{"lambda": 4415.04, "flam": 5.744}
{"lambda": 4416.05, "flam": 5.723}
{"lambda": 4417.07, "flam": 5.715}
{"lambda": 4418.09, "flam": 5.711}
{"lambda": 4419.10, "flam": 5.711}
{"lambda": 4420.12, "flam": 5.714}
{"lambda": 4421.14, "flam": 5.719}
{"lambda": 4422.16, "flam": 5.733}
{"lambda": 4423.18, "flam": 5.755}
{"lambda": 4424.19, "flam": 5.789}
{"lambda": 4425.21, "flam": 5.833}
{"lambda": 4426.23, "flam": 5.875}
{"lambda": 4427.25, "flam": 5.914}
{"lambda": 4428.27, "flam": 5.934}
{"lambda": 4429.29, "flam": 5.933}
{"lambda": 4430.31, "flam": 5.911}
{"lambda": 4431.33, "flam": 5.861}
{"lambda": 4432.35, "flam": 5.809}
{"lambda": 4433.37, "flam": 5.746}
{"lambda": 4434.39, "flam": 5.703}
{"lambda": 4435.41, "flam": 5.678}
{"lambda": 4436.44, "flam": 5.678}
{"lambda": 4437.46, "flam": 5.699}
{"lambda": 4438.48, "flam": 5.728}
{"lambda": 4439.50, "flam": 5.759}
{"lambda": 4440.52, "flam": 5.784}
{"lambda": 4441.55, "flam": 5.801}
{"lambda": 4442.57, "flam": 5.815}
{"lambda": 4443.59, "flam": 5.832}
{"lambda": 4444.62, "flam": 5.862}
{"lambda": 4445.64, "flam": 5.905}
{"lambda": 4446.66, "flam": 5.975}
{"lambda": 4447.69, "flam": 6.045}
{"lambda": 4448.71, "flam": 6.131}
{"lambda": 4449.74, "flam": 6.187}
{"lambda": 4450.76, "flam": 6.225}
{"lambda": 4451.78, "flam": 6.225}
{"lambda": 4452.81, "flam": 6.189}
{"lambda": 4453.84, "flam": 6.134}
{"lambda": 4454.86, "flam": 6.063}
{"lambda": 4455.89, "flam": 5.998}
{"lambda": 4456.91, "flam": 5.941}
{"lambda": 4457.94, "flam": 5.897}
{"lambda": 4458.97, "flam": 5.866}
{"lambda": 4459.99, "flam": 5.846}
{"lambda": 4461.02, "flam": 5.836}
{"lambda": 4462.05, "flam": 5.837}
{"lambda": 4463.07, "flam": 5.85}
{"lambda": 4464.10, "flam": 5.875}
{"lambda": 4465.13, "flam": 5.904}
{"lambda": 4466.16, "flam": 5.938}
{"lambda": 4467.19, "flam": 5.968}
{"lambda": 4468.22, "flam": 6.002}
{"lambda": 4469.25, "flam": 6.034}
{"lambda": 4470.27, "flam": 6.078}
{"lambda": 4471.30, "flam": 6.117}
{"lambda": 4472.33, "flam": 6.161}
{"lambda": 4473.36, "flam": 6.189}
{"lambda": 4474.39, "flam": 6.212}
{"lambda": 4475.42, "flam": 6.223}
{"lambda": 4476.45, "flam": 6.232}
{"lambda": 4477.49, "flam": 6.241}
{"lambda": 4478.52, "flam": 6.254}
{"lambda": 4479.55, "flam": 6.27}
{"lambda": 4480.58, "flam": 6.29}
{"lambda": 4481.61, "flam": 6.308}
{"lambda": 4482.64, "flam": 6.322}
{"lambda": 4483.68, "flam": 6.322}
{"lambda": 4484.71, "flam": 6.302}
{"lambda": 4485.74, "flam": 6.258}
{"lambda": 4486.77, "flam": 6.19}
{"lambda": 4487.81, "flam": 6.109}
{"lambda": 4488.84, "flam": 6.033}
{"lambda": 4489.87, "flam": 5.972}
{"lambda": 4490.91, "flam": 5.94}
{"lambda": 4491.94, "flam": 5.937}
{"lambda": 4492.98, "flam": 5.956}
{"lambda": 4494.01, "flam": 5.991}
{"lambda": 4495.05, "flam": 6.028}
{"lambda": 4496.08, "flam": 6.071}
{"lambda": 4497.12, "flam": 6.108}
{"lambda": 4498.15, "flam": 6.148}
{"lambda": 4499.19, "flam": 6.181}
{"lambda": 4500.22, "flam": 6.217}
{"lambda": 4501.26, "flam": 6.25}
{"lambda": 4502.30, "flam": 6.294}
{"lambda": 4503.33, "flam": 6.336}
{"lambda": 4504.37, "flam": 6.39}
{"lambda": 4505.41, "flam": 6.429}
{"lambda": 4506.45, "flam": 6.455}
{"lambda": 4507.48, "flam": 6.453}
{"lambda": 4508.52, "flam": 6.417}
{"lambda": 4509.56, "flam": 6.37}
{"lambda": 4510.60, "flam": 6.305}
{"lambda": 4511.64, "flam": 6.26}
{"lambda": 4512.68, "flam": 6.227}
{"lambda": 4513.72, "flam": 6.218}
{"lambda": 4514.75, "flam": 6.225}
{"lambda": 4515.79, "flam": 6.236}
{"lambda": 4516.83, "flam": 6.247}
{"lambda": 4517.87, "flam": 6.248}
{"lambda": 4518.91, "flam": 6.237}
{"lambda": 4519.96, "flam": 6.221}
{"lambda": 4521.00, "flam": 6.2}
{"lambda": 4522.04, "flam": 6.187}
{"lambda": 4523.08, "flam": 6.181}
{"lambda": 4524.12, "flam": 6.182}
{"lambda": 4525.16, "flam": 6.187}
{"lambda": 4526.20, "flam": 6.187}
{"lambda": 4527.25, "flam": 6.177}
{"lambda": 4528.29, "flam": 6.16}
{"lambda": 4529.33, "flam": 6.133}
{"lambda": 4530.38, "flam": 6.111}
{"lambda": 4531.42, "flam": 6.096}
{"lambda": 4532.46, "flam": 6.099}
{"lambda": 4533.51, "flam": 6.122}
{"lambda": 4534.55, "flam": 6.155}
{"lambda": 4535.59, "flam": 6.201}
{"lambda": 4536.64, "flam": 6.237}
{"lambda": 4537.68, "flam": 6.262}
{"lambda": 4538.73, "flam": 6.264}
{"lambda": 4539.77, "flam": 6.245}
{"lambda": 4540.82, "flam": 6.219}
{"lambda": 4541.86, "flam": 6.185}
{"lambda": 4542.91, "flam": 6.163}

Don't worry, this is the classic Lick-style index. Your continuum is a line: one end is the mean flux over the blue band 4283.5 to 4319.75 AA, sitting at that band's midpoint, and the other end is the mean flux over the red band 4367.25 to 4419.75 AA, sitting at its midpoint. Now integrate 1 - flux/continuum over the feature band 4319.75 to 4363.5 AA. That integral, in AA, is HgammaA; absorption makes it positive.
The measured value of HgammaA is 2.0 AA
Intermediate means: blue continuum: 5.52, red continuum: 5.8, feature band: 5.39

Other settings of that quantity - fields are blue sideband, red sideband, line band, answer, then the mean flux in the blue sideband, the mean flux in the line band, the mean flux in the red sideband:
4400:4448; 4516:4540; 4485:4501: 0.0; 5.83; 6.08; 6.19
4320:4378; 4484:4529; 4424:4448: 0.3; 5.5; 5.82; 6.2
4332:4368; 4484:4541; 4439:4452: -0.2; 5.39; 5.96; 6.2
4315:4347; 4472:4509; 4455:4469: 0.4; 5.43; 5.91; 6.21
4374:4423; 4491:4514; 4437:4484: 0.1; 5.78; 6.03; 6.22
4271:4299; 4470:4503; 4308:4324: 0.3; 5.64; 5.63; 6.16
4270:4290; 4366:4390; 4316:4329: 0.1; 5.68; 5.64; 5.73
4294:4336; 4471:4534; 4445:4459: -0.1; 5.48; 6.06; 6.2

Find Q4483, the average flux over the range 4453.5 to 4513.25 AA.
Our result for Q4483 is 6.14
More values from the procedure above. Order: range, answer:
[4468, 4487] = 6.22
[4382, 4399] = 5.7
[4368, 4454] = 5.83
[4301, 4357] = 5.37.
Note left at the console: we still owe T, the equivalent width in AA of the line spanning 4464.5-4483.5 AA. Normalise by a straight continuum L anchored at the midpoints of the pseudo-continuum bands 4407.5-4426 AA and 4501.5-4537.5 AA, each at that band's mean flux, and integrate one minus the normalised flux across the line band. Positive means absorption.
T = -0.3 AA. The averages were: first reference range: 5.79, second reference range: 6.24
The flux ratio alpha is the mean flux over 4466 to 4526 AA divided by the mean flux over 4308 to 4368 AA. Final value 1.1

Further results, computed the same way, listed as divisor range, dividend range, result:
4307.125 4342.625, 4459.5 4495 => 1.11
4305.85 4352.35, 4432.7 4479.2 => 1.11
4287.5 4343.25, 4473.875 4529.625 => 1.14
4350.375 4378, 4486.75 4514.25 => 1.09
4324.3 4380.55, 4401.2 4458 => 1.07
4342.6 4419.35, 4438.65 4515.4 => 1.08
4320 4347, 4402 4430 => 1.09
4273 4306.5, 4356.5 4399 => 1.04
